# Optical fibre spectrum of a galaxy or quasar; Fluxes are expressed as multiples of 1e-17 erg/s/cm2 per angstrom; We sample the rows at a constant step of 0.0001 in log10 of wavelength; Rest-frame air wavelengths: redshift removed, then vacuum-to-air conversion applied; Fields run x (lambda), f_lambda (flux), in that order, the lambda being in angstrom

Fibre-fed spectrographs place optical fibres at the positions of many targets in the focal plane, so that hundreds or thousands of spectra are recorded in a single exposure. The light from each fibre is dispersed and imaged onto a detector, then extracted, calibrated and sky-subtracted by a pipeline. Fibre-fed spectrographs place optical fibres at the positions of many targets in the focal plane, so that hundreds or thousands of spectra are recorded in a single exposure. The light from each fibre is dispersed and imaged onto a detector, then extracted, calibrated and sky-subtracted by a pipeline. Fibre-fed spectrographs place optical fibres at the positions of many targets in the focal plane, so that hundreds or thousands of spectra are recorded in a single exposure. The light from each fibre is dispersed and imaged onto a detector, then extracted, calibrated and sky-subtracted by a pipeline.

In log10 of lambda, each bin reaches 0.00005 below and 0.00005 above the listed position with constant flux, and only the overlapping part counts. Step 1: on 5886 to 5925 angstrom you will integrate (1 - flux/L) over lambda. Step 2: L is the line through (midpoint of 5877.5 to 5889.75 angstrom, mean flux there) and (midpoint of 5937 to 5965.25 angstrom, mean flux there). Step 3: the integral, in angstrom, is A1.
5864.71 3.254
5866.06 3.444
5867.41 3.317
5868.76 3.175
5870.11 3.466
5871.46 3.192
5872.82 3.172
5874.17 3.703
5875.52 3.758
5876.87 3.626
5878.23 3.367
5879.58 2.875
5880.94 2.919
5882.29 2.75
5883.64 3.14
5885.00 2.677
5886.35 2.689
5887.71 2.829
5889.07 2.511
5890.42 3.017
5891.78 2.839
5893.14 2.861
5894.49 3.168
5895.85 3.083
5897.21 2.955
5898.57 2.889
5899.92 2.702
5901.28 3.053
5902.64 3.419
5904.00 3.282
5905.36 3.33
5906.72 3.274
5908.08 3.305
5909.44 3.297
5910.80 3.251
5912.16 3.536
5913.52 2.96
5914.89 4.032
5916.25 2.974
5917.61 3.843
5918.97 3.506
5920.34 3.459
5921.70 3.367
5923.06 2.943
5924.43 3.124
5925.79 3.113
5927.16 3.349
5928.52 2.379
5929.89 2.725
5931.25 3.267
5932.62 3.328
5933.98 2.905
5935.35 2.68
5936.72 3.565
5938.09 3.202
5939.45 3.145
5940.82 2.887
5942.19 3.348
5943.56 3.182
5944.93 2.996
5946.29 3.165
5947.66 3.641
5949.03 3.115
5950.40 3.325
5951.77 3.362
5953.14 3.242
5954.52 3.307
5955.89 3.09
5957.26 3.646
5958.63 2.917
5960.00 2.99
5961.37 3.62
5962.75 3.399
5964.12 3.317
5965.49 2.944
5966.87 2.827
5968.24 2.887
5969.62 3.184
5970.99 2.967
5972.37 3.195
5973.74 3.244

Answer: -2.2 angstrom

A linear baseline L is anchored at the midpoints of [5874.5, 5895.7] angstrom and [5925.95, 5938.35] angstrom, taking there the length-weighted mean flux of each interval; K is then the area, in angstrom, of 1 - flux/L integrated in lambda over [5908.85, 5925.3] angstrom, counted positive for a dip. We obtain -1.75 angstrom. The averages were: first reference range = 3.02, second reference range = 3.04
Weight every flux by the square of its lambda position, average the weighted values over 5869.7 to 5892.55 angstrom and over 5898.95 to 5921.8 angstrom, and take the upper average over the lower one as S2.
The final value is 1.09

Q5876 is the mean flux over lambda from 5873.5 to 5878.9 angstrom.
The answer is 3.61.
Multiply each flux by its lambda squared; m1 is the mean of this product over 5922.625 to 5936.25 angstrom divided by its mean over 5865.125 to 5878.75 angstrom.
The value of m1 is 0.9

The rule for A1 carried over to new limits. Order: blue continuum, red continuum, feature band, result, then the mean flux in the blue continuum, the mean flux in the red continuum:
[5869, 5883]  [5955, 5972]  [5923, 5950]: 0.7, 3.28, 3.15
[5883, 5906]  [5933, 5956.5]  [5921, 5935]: 0.3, 2.97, 3.19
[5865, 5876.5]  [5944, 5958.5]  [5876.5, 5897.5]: 2.7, 3.41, 3.27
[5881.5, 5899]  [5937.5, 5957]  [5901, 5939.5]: -2.2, 2.88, 3.22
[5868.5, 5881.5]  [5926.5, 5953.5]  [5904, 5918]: -0.6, 3.33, 3.14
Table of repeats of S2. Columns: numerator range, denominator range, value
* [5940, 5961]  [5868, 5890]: 1.06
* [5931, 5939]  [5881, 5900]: 1.11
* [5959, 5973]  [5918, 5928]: 0.97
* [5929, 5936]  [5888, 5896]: 1.04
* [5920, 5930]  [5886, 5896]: 1.08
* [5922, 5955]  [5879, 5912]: 1.06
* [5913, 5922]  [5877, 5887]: 1.18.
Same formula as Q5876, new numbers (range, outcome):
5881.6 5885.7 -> 2.86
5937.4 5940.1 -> 3.18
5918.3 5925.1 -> 3.28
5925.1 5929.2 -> 2.95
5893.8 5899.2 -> 3.02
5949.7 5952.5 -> 3.34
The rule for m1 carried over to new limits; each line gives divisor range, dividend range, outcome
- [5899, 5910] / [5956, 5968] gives 1.02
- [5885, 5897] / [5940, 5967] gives 1.15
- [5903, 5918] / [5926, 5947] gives 0.92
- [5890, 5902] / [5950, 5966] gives 1.13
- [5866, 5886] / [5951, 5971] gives 1.02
